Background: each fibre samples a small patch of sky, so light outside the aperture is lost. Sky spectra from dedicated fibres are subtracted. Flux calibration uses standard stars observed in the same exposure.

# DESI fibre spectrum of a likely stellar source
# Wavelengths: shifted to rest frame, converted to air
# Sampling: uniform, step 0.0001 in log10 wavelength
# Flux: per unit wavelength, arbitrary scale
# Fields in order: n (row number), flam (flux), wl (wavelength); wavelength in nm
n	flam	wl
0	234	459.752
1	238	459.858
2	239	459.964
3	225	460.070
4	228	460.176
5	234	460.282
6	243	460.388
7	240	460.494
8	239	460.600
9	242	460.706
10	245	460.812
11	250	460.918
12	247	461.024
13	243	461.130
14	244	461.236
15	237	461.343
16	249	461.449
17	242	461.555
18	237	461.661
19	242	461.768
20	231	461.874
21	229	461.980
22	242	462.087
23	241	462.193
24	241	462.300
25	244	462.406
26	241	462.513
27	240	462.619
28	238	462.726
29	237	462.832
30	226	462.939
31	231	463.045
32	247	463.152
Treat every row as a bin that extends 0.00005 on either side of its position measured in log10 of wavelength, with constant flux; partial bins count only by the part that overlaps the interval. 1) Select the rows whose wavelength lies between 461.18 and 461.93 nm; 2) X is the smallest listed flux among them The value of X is 231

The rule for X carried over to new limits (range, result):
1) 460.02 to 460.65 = 225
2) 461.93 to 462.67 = 229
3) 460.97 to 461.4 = 237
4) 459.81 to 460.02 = 238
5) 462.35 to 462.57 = 241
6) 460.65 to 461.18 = 242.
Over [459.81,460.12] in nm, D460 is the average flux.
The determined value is 234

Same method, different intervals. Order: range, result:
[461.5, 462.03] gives 237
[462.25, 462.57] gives 242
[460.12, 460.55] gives 236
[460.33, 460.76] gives 241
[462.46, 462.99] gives 237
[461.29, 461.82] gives 241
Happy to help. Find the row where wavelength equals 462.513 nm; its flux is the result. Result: 241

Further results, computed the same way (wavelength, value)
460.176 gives 228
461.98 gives 229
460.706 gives 242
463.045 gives 231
